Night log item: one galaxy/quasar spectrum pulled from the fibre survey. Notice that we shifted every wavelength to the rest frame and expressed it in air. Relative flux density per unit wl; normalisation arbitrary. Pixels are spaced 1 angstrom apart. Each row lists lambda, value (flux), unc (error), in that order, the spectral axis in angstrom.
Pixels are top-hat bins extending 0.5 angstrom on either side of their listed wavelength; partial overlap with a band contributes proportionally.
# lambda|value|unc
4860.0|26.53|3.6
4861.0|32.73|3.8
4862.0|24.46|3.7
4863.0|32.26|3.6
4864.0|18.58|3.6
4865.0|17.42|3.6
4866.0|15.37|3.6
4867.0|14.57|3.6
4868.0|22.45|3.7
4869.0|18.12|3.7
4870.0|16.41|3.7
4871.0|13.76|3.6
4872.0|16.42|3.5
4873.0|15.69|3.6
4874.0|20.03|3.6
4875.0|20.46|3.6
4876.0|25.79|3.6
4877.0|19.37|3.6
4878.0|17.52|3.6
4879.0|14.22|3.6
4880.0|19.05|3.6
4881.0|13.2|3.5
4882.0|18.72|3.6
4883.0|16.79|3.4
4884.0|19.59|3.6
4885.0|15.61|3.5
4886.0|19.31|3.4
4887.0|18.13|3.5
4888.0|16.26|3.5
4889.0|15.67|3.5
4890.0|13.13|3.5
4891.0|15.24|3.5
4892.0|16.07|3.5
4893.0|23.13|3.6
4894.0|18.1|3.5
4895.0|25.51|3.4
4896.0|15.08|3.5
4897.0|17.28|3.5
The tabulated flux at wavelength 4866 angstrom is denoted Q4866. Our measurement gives 15.37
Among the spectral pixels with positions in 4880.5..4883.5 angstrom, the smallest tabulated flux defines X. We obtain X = 13.2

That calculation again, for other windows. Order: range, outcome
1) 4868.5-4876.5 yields 13.76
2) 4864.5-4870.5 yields 14.57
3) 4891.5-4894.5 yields 16.07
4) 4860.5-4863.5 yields 24.46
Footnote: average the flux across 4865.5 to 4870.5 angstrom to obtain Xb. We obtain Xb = 17.4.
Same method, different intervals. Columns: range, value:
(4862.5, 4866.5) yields 20.9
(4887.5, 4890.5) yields 15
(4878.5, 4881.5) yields 15.5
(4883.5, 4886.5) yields 18.2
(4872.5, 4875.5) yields 18.7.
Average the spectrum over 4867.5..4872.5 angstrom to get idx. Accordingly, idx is 17.4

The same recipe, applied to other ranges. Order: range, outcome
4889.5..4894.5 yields 17.1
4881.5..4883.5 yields 17.8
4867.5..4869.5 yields 20.3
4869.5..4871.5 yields 15.1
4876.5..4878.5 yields 18.4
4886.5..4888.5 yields 17.2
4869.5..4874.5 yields 16.5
